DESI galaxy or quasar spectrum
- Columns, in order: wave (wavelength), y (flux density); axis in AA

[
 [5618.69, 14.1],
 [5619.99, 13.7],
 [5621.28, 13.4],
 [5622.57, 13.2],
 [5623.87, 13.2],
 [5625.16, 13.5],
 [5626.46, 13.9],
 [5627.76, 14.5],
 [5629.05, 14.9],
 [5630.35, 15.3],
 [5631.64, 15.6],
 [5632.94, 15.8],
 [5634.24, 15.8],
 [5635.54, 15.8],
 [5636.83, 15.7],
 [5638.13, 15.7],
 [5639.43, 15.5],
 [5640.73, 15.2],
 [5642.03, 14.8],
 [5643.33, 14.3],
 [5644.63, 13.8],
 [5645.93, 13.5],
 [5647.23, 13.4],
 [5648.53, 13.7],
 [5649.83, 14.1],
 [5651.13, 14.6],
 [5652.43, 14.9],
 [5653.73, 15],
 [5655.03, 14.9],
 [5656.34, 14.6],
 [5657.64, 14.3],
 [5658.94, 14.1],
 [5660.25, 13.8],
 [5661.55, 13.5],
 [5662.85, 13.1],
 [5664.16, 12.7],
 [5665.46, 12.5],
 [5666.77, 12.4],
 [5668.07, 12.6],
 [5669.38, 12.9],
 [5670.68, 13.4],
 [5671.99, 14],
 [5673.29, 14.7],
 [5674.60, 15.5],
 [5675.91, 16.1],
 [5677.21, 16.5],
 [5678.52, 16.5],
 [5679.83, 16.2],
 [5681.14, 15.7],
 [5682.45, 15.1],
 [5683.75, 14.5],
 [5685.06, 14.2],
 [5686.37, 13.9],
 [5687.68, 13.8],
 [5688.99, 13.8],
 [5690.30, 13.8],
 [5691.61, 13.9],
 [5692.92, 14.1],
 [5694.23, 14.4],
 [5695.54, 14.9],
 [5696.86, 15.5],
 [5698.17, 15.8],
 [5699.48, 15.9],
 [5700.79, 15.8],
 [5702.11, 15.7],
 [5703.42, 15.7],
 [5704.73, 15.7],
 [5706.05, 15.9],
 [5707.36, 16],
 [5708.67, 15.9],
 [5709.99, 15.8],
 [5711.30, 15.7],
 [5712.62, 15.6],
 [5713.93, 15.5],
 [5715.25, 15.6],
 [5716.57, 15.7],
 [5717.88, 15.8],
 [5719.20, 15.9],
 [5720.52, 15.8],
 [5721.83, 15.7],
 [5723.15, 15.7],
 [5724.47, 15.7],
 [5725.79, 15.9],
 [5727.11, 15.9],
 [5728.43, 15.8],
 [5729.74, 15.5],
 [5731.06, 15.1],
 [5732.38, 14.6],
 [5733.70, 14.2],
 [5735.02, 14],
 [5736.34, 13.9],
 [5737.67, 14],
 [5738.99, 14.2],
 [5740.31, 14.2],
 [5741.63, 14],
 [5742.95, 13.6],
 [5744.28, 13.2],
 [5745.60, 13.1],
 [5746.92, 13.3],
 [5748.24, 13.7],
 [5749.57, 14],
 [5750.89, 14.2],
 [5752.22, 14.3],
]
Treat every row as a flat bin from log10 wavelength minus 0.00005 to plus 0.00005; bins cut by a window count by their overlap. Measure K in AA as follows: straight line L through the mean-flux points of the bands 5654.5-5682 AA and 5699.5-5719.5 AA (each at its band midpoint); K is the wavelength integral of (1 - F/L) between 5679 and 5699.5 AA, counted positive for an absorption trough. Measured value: 0.45 AA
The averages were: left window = 14.3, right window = 15.8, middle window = 14.7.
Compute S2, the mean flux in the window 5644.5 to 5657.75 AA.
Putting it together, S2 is 14.3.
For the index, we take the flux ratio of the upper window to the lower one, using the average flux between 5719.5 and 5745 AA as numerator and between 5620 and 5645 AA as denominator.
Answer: 1.01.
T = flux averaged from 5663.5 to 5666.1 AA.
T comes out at 12.6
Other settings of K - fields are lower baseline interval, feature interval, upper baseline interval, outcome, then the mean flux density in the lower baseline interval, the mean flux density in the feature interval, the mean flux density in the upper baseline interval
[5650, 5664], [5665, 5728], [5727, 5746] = -3.6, 14.2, 15.1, 14.3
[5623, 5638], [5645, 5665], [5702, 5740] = 1.4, 14.9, 14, 15.4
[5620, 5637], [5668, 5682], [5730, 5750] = -0.7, 14.6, 15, 14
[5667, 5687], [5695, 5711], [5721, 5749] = -1.2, 14.7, 15.7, 14.5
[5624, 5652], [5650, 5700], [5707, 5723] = 2.6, 14.7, 14.4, 15.7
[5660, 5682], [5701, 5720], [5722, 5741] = -1.4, 14.3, 15.7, 14.9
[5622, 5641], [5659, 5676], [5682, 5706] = 1.5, 14.9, 13.6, 14.8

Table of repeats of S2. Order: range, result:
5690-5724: 15.5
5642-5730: 14.8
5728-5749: 14.1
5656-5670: 13.3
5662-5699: 14.4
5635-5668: 14.2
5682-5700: 14.5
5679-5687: 15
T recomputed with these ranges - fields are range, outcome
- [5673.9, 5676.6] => 15.8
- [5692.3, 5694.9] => 14.3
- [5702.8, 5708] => 15.8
